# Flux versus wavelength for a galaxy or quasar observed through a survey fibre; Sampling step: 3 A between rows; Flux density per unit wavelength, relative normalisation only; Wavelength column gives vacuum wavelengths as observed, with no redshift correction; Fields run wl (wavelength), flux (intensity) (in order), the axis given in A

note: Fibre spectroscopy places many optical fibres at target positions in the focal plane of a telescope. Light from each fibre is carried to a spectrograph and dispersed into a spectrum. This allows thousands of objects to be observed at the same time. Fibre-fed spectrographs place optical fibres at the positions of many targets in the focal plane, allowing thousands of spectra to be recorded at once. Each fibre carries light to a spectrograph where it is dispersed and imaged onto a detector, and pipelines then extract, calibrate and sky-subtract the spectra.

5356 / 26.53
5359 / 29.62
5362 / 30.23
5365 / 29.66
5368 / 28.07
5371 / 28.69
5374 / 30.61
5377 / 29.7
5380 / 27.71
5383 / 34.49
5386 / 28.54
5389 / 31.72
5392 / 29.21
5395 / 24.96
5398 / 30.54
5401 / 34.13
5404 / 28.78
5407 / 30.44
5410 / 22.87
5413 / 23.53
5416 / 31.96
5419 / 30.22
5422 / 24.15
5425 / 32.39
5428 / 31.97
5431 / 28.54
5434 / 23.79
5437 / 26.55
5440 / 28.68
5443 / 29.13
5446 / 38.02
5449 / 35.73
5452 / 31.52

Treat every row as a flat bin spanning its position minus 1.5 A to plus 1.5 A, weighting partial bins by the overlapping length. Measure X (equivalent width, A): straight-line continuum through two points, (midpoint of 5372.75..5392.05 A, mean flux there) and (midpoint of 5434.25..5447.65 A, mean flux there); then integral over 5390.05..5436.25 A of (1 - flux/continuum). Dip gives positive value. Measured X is 2.6 A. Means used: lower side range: 30.4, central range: 28.5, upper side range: 30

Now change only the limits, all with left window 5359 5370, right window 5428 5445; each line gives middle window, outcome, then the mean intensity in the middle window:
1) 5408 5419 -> 0.6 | 26.9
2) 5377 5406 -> -1.2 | 30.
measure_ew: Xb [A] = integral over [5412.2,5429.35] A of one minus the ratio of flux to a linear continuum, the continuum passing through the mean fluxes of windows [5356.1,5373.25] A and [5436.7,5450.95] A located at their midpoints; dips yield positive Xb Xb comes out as 1.1 A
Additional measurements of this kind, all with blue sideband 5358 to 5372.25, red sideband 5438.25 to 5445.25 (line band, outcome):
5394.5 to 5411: 0.28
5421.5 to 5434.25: 0.34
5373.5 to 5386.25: -0.43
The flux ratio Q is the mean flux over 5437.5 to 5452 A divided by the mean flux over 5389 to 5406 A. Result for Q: 1.1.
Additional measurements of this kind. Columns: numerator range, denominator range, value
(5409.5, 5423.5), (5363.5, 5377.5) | 0.91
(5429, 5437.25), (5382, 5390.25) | 0.85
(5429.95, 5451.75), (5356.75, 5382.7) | 1.02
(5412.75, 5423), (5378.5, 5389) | 0.92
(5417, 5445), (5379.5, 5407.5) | 0.95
